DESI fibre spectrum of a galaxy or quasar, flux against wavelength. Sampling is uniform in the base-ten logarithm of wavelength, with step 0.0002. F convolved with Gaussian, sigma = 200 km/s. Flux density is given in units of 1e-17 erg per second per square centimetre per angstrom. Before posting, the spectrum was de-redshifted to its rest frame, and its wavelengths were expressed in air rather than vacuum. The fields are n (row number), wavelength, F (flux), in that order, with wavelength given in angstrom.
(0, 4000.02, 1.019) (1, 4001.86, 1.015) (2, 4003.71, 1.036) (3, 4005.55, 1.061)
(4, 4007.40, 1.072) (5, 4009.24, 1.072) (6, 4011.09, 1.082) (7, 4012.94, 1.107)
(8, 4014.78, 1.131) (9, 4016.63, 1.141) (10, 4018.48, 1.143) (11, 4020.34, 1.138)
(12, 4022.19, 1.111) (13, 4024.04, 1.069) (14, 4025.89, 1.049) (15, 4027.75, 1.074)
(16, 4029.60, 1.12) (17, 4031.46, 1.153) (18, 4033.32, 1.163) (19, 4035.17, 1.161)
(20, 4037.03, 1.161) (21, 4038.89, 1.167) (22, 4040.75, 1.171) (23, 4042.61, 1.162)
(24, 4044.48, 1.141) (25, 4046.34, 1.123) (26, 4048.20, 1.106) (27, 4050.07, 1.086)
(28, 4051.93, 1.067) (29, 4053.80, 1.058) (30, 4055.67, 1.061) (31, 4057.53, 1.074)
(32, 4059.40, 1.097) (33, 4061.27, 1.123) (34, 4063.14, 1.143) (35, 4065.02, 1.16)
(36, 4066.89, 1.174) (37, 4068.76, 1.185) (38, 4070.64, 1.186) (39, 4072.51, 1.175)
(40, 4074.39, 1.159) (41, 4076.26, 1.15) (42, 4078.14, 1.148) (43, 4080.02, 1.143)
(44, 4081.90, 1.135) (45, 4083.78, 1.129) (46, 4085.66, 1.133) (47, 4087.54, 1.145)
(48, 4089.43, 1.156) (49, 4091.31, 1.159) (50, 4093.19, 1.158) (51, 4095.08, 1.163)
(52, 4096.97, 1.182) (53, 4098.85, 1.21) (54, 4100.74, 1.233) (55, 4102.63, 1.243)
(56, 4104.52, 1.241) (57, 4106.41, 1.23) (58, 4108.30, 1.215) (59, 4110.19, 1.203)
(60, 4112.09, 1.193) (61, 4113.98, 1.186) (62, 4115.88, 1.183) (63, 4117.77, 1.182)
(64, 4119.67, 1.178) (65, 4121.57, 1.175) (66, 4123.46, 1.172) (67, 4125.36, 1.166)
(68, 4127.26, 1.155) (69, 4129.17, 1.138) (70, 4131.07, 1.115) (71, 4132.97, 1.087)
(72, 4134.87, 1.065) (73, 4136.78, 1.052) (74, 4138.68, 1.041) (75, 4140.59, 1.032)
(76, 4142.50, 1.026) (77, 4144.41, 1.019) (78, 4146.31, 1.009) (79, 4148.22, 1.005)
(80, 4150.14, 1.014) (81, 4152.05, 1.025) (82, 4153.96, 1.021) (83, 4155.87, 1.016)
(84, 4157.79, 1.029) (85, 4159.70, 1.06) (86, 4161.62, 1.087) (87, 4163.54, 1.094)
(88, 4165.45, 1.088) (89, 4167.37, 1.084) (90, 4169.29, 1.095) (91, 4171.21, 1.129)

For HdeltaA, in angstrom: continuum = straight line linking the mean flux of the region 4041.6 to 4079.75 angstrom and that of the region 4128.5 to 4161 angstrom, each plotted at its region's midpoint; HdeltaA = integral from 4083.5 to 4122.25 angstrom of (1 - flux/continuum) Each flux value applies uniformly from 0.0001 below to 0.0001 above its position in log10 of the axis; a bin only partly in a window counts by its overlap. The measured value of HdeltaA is -3.6 angstrom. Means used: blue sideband 1.13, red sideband 1.04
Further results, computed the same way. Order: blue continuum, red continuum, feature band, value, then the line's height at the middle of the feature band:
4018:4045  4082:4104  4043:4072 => 0.7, 1.15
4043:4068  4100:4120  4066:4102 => -0.1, 1.16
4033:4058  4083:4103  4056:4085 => 0.1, 1.15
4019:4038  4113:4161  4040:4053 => -0.1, 1.11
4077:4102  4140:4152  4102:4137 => -2.7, 1.09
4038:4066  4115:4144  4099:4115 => -1.5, 1.12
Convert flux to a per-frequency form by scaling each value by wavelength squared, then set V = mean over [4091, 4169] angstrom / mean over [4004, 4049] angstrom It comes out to 1.05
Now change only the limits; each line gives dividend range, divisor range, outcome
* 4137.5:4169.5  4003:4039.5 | 1.00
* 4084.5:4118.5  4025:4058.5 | 1.10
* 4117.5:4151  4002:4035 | 1.05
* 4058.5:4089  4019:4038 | 1.05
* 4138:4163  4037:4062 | 0.97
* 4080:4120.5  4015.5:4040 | 1.09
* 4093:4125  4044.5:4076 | 1.09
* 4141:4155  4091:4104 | 0.87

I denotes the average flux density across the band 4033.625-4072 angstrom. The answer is 1.13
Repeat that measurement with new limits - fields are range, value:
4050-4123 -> 1.16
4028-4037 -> 1.15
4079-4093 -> 1.14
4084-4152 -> 1.14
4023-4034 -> 1.1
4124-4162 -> 1.06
